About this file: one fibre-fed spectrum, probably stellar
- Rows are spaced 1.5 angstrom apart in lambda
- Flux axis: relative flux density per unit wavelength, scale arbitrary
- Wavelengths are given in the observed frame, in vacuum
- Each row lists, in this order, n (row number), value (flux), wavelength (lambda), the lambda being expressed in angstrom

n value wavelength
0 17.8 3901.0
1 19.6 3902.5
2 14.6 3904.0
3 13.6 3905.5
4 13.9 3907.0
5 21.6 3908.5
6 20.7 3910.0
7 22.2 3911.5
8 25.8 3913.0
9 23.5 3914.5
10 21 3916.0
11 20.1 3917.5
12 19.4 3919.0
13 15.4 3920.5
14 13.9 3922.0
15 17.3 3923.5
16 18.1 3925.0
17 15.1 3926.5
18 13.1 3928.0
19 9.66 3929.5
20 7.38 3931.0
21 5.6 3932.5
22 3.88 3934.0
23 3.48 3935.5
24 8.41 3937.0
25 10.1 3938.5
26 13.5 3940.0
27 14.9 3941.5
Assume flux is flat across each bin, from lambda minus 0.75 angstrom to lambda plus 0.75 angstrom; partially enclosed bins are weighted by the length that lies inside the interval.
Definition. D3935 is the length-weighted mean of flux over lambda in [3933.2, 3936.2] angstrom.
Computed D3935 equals 3.72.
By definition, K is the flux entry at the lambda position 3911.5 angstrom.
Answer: 22.2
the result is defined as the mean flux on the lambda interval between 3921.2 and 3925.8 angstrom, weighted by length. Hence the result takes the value 16.4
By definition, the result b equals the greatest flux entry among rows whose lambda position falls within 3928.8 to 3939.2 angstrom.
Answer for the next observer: 10.1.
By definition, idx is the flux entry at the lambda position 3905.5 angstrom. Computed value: 13.6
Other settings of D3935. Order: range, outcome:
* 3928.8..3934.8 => 6.58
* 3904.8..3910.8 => 17.5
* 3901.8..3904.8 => 17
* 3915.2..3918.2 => 20.6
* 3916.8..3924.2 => 17.2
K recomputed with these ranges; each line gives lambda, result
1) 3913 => 25.8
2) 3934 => 3.88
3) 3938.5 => 10.1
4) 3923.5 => 17.3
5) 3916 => 21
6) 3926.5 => 15.1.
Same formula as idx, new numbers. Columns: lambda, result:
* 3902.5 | 19.6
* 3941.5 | 14.9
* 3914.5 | 23.5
